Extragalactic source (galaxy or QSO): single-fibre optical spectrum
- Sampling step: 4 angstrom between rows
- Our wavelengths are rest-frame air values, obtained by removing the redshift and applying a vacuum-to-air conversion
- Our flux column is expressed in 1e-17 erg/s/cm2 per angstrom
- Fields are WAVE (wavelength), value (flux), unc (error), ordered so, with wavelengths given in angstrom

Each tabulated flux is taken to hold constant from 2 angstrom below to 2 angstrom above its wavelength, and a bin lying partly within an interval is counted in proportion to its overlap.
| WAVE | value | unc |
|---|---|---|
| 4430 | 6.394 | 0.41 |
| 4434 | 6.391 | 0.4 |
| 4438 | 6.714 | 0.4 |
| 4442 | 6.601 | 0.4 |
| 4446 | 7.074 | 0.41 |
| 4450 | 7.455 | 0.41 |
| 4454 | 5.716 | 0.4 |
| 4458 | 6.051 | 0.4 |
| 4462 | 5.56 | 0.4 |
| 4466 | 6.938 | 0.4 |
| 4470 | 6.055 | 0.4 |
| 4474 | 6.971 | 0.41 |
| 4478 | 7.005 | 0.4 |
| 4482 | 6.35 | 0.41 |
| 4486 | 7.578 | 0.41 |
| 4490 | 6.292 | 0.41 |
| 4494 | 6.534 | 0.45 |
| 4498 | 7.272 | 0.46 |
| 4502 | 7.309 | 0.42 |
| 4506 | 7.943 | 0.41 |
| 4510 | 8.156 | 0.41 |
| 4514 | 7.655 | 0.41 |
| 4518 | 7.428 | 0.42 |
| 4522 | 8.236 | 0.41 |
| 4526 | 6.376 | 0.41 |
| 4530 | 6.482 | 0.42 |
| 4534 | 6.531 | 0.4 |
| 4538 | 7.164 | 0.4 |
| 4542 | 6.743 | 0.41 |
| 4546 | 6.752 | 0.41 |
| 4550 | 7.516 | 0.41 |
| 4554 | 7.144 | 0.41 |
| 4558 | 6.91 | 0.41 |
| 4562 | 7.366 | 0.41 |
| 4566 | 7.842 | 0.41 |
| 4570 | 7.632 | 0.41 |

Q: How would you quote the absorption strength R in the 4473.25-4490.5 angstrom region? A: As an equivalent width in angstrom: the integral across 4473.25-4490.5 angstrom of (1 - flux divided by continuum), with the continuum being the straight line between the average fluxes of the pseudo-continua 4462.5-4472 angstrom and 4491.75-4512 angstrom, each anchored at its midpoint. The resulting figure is -0.2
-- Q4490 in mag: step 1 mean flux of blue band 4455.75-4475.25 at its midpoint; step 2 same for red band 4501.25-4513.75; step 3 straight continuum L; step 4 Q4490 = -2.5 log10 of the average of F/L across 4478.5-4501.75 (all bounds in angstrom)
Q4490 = 0.05 mag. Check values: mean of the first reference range 6.28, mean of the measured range 6.86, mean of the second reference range 7.83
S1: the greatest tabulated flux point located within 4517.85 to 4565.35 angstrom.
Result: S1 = 8.236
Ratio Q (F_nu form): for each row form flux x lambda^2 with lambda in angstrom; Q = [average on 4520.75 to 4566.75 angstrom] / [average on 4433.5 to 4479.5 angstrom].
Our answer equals 1.1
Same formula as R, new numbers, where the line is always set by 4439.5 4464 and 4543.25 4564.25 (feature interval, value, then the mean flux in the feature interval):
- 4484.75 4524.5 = -3.71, 7.42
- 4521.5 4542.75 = 0.42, 6.84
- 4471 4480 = -0.41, 6.88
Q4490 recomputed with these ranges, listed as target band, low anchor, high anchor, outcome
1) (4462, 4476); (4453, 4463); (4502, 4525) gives -0.05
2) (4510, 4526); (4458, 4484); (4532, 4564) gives -0.13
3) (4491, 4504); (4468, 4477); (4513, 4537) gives -0.03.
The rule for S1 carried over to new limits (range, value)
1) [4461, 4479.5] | 7.005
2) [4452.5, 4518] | 8.156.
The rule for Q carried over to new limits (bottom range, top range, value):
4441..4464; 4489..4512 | 1.16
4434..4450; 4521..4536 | 1.04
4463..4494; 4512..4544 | 1.08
